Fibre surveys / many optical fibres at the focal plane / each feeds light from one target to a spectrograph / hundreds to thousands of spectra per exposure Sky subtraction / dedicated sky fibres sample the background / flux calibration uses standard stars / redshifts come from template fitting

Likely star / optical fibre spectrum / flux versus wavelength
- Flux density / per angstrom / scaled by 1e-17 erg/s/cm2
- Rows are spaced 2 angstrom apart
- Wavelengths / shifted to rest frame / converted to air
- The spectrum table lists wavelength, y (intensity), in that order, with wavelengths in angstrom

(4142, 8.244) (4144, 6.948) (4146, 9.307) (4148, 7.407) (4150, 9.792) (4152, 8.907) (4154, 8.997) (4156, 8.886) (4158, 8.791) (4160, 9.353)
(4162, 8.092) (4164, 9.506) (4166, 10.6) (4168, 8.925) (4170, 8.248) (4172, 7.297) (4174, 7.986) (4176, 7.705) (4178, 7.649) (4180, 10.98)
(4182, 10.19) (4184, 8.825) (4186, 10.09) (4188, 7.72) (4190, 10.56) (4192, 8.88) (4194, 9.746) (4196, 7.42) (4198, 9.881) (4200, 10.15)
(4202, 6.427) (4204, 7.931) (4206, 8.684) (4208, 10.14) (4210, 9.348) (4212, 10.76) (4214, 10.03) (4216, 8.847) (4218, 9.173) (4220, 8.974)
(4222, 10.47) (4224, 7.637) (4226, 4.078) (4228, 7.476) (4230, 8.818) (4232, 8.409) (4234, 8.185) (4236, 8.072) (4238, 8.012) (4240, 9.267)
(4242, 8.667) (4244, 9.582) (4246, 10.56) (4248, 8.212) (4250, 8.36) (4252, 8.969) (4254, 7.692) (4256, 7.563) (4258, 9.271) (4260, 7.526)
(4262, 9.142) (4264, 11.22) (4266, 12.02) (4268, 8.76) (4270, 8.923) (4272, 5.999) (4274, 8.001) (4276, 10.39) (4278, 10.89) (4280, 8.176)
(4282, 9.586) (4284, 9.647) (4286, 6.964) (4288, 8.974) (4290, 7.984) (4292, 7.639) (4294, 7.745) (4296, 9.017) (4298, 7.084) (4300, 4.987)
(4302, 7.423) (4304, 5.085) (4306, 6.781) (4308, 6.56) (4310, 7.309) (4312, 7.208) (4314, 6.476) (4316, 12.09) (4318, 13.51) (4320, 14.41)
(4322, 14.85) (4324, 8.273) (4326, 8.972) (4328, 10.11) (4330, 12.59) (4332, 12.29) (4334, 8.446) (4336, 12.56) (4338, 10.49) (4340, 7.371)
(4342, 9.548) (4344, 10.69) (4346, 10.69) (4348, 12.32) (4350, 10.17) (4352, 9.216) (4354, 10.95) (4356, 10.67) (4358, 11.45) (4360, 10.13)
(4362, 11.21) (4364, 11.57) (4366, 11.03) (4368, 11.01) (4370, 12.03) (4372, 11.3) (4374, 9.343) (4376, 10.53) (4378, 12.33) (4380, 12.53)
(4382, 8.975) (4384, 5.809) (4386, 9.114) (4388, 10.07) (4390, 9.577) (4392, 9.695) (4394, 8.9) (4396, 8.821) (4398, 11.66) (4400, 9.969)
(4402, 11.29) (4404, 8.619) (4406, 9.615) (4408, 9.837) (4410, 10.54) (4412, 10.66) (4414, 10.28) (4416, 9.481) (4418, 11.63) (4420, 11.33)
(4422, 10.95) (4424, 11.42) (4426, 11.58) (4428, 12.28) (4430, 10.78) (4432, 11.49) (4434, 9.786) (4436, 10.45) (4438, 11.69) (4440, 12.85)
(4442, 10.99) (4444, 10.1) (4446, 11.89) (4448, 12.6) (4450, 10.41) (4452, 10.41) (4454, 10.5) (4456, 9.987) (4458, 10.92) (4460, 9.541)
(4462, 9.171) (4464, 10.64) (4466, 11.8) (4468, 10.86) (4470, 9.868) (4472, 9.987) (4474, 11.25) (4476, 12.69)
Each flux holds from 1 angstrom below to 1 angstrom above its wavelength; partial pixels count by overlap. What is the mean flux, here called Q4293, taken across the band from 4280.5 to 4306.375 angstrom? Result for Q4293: 7.64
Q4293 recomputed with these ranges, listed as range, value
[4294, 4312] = 6.86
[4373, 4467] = 10.5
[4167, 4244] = 8.74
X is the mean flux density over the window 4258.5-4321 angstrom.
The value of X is 8.63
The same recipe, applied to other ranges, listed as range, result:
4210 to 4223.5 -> 9.61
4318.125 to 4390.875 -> 10.7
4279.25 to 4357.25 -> 9.37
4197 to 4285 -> 8.86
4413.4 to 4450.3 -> 11.2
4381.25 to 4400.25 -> 9.23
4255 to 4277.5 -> 9.03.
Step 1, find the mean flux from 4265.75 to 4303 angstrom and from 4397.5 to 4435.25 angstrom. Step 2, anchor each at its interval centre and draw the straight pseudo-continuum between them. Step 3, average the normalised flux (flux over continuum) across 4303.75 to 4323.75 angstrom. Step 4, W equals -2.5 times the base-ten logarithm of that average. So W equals -0.075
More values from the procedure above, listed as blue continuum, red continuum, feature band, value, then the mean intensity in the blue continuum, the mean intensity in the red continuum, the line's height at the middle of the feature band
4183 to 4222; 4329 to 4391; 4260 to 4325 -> 0.129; 9.17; 10.5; 9.94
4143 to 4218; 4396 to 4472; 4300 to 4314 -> 0.435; 8.95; 10.7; 9.83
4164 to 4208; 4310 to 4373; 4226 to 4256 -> 0.137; 8.9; 10.7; 9.54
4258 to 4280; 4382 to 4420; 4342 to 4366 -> -0.128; 9.24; 9.77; 9.58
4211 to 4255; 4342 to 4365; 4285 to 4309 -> 0.332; 8.65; 10.8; 9.77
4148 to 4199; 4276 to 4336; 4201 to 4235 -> 0.056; 8.97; 9.09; 9.01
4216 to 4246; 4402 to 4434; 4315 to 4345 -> -0.154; 8.43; 10.7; 9.63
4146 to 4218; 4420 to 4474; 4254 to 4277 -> 0.079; 9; 10.9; 9.6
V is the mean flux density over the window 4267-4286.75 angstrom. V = 8.76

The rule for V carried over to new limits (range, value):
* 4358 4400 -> 10.3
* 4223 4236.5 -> 7.5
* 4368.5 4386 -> 10.3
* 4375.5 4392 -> 9.84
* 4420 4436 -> 11.1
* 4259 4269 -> 9.73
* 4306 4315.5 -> 7.15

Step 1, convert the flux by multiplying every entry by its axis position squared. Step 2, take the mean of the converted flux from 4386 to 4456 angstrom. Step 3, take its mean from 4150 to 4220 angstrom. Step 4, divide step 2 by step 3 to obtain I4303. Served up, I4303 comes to 1.3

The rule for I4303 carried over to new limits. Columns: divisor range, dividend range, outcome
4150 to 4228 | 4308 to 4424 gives 1.27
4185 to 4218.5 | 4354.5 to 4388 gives 1.25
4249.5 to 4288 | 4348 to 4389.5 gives 1.23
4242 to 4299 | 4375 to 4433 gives 1.25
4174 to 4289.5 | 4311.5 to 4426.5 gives 1.26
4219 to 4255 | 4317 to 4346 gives 1.37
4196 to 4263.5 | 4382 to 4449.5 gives 1.31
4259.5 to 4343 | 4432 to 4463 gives 1.26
